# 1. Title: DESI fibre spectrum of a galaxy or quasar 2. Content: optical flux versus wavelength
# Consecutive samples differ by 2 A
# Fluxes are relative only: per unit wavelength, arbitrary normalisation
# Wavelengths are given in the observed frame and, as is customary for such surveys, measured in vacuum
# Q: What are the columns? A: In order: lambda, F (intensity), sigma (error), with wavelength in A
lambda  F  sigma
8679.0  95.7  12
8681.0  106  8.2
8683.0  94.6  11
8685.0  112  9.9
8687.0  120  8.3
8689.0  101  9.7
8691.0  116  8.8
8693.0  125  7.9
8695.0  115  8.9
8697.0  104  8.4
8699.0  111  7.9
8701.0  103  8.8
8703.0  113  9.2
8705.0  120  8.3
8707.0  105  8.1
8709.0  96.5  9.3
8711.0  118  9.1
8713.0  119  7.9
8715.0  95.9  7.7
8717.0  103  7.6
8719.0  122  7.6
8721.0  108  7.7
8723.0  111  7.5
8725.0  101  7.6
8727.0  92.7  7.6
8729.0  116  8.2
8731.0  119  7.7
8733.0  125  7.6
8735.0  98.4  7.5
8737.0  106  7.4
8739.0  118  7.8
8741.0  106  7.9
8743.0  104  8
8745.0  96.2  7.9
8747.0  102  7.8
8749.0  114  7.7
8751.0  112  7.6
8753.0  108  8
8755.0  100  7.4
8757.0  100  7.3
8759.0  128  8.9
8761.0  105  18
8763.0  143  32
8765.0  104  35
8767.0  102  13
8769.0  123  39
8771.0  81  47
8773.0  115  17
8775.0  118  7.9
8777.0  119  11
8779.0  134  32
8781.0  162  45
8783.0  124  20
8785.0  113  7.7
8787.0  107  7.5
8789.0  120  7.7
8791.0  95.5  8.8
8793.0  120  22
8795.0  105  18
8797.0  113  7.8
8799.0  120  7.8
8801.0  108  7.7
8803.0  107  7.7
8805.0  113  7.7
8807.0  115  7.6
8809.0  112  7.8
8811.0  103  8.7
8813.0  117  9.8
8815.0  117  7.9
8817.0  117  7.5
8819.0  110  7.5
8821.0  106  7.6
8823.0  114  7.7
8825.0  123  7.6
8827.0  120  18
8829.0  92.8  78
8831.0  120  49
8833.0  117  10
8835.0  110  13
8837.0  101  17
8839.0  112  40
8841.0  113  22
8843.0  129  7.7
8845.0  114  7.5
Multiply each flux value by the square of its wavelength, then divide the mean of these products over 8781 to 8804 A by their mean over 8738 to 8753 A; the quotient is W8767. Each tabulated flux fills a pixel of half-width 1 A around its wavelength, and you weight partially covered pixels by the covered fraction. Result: 1.1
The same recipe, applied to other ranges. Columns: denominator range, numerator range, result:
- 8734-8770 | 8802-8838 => 1.04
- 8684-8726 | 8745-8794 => 1.05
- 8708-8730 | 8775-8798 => 1.13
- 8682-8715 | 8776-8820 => 1.07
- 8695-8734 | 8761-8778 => 1.04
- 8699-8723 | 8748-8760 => 1.02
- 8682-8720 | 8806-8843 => 1.05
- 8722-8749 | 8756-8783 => 1.11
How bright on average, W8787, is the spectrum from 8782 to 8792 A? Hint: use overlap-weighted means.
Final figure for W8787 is 112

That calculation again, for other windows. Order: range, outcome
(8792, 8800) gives 114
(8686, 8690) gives 110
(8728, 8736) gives 115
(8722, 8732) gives 108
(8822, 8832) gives 114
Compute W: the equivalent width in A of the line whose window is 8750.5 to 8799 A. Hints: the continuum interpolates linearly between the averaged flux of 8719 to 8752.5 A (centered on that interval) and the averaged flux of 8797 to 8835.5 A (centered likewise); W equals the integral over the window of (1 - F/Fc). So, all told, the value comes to -1.85 A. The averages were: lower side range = 108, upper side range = 113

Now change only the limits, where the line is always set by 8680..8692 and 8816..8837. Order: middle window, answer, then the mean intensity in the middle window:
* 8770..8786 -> -1.4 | 121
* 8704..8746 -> 0.3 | 109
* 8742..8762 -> 0.6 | 107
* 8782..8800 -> -0.3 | 113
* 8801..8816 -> 0.0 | 112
